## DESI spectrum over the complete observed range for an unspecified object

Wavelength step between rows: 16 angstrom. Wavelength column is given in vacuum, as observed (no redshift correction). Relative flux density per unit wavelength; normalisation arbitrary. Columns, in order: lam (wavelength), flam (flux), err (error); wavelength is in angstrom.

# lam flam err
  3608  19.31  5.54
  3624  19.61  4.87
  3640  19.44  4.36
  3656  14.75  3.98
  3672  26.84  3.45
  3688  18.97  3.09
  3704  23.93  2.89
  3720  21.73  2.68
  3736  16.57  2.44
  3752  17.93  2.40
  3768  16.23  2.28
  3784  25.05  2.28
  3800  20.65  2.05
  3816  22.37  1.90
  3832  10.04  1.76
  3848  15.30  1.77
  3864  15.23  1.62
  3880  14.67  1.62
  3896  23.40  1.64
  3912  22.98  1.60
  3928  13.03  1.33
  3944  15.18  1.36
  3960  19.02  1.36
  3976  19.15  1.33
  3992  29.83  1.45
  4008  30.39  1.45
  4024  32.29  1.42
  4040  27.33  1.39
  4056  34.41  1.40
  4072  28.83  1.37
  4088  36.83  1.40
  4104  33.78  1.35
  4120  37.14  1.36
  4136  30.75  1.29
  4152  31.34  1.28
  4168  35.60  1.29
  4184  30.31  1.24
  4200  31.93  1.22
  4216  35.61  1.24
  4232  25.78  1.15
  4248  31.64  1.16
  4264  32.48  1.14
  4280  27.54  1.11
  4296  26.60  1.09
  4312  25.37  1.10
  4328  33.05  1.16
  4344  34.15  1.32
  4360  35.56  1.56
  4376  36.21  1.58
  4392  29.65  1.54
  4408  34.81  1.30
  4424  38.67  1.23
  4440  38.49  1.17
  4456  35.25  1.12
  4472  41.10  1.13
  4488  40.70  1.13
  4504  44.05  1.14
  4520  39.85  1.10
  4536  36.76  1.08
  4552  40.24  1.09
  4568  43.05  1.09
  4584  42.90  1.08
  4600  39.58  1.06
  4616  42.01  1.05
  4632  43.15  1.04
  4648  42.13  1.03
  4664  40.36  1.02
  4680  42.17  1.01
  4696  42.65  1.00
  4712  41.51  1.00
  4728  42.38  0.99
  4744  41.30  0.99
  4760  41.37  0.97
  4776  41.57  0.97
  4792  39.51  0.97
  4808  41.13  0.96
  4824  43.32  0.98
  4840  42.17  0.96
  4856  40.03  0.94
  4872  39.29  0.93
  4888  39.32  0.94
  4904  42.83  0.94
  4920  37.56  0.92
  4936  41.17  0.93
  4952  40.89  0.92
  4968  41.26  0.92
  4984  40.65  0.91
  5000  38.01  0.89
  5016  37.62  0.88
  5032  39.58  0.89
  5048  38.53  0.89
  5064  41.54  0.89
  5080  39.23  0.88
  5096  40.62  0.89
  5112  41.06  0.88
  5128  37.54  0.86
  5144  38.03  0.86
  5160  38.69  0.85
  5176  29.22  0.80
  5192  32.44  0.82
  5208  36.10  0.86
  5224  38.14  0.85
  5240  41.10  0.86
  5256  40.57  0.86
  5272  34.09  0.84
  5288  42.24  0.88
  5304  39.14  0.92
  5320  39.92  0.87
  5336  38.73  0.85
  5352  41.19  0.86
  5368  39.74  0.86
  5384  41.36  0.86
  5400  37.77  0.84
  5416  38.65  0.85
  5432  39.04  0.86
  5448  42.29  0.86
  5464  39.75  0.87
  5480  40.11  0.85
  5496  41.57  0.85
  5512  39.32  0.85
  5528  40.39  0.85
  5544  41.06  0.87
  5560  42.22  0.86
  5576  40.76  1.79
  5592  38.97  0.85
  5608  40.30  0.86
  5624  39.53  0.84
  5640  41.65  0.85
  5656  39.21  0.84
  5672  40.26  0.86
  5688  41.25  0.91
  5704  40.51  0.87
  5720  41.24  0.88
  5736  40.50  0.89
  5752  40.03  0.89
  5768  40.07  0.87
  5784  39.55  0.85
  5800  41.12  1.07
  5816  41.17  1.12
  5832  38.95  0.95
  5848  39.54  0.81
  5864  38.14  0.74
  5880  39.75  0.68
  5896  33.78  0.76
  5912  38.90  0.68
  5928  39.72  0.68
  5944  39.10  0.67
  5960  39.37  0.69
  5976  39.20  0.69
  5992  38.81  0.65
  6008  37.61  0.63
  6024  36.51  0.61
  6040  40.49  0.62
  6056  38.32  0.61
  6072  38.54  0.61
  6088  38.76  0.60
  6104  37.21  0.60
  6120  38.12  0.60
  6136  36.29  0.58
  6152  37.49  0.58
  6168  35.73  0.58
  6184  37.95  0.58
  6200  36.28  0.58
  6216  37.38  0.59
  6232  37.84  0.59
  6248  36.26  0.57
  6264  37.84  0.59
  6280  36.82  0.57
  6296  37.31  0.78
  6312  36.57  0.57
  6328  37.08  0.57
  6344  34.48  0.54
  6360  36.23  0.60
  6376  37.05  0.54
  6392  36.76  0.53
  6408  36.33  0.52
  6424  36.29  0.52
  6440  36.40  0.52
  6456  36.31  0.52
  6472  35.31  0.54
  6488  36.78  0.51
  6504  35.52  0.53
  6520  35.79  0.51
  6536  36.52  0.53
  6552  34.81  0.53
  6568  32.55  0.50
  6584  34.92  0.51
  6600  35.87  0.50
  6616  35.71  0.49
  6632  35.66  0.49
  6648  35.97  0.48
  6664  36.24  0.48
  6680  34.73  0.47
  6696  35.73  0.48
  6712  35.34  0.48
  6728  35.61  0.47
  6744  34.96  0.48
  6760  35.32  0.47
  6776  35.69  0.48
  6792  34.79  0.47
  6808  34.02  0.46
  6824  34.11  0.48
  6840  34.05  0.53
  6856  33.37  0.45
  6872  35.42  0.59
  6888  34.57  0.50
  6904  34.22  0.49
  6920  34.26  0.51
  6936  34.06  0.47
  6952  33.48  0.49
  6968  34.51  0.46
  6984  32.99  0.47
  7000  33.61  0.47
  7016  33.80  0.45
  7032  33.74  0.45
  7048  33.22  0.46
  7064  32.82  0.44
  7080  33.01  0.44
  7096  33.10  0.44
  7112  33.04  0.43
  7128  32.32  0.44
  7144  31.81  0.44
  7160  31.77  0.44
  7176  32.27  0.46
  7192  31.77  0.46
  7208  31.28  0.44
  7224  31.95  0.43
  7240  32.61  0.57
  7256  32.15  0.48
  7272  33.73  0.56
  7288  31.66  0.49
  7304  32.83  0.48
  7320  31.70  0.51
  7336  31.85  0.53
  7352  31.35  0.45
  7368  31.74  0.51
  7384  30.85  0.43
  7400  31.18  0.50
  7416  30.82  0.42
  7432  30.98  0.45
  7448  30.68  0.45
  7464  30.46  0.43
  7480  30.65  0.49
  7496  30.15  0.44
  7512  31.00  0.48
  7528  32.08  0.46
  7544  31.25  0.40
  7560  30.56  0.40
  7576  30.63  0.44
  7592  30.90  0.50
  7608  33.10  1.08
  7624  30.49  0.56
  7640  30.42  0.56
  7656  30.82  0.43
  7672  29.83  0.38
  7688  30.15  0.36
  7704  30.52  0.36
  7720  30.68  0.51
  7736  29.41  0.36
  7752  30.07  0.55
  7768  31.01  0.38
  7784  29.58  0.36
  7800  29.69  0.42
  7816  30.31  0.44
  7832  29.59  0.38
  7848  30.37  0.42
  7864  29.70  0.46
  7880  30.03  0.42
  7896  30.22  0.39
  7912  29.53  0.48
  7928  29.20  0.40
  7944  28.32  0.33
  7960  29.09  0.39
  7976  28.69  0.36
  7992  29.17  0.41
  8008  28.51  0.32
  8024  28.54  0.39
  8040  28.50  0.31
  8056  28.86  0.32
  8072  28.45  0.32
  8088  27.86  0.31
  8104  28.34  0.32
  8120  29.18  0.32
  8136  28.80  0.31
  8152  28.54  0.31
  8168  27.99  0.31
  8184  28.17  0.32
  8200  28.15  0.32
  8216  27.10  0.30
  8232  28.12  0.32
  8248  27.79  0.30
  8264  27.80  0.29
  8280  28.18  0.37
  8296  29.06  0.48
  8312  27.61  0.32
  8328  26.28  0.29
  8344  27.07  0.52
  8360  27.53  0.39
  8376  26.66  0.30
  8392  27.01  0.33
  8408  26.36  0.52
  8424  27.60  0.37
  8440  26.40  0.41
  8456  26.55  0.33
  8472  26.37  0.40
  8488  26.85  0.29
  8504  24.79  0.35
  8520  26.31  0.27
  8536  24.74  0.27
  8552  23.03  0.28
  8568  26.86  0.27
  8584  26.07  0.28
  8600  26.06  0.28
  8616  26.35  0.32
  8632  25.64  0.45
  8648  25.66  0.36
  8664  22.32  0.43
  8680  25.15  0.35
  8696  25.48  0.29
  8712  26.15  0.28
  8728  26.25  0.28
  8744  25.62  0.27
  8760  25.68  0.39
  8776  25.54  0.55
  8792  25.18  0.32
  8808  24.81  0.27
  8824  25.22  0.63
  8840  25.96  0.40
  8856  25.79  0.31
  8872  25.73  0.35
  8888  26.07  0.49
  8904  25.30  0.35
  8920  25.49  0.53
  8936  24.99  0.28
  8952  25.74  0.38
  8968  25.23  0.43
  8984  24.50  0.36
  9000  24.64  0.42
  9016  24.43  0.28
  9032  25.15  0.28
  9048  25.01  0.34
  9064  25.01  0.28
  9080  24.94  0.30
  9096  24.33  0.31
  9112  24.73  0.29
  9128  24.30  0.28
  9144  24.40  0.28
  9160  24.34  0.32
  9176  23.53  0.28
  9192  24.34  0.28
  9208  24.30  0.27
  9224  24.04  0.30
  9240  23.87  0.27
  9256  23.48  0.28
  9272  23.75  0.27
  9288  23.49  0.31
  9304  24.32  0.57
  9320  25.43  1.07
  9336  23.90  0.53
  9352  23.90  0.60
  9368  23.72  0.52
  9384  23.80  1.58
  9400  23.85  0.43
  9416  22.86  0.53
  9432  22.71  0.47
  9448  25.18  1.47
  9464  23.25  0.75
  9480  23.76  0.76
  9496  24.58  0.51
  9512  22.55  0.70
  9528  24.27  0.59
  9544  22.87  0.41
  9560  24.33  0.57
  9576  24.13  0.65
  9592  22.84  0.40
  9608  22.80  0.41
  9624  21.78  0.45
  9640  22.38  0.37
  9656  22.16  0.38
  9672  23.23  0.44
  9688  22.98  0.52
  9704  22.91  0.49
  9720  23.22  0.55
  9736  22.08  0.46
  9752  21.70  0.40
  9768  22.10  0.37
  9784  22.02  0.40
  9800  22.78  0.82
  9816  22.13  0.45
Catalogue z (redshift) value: 0.00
